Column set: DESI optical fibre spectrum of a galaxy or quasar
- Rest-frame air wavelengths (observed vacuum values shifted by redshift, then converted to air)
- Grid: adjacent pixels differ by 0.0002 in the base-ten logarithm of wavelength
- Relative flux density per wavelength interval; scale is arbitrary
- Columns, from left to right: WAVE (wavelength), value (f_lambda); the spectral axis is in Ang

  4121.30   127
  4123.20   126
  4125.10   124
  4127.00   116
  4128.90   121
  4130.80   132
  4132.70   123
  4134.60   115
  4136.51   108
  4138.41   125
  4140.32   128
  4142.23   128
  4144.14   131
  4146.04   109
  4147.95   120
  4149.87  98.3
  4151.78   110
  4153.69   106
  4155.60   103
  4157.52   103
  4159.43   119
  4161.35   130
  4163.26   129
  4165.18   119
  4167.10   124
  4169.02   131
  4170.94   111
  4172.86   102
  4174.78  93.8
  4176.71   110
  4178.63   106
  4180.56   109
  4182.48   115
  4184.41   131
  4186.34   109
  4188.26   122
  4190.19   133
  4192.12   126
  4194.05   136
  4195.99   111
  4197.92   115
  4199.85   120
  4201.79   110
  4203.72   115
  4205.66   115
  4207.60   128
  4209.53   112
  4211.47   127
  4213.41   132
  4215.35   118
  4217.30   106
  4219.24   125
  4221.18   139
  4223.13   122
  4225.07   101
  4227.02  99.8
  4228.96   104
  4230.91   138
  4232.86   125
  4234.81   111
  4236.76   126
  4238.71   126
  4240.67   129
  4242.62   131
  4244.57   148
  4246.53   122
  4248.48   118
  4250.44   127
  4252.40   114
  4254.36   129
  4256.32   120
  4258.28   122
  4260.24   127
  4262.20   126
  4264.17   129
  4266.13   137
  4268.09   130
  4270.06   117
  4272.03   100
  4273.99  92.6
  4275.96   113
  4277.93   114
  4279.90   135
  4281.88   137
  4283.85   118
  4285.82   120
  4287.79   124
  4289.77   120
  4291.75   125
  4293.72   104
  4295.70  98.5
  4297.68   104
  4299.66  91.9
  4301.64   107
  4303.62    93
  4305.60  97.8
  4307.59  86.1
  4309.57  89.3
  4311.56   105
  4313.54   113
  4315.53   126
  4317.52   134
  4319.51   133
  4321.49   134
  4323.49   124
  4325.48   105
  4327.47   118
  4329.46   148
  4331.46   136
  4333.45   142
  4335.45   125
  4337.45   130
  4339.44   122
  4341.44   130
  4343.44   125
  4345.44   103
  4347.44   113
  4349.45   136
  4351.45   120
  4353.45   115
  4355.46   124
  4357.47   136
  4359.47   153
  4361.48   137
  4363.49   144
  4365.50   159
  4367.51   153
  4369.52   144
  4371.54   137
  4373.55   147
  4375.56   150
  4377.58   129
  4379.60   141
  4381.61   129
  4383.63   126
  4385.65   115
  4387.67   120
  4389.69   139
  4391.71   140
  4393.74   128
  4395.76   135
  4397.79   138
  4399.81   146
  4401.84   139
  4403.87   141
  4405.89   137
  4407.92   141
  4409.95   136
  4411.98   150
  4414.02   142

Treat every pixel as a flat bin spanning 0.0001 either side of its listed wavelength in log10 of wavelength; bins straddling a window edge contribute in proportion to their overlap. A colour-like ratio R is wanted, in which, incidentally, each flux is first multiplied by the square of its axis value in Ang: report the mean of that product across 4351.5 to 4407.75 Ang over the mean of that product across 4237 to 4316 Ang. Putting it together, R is 1.23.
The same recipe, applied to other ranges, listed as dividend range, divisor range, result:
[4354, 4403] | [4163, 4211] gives 1.28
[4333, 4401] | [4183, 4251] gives 1.18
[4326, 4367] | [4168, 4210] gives 1.21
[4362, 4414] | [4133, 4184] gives 1.34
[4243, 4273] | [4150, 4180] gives 1.16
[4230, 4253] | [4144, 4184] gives 1.16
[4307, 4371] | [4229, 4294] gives 1.08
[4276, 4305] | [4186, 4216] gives 0.98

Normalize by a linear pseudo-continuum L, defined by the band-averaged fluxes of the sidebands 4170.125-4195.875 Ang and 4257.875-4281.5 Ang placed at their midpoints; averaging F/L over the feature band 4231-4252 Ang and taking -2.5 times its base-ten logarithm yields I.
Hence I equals -0.07 mag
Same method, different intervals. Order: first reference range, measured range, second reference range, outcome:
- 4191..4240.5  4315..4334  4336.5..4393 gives -0.005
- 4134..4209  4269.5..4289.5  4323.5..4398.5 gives 0.075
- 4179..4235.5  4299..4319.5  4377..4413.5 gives 0.205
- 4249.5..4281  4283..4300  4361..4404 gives 0.112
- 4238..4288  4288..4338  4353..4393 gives 0.125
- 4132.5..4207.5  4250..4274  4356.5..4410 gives 0.038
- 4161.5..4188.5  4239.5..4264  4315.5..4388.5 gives -0.033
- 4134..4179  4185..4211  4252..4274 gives -0.019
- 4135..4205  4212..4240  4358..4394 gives 0.025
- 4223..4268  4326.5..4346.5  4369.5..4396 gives 0.020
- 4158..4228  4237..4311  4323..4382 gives 0.076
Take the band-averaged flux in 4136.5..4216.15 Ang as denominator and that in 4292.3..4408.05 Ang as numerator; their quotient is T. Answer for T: 1.08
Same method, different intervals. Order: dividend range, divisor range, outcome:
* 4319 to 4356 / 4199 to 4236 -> 1.06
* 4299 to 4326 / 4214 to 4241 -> 0.93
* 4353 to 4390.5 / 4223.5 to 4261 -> 1.12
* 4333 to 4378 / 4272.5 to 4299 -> 1.16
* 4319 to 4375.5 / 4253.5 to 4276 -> 1.10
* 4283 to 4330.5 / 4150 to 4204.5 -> 0.98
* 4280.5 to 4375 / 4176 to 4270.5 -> 1.02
